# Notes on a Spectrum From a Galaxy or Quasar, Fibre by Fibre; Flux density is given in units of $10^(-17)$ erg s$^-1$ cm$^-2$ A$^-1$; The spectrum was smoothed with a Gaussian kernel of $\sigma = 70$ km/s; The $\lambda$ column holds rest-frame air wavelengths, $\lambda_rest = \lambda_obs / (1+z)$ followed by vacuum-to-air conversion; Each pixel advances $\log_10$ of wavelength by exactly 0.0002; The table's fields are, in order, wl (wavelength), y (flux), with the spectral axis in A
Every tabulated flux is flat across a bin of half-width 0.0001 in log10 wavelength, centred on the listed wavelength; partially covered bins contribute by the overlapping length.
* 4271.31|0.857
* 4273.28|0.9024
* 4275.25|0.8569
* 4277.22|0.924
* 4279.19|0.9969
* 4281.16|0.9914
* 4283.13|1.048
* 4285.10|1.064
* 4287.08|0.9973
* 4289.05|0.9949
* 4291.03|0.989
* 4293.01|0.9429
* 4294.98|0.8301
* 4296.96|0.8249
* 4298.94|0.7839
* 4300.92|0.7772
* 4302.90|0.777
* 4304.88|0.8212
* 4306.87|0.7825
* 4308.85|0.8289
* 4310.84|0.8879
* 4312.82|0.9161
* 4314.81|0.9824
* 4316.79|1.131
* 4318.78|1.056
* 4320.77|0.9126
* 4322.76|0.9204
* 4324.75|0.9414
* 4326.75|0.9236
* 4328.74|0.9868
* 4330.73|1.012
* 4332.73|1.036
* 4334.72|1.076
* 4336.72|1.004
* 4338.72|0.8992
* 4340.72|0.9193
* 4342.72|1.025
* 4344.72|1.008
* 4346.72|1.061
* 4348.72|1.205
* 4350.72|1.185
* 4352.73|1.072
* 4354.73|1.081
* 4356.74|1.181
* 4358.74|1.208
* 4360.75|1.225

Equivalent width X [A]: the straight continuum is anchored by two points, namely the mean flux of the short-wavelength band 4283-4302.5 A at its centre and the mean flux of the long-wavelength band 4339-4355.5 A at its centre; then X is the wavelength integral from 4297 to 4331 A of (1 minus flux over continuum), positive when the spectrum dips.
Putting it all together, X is 2.4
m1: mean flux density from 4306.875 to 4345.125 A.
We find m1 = 0.967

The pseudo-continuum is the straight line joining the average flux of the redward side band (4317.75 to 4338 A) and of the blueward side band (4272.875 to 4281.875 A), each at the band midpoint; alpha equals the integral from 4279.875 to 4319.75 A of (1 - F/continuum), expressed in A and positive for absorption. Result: 1.46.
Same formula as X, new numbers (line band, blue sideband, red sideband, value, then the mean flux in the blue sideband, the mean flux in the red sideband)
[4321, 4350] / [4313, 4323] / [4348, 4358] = 2.0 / 1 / 1.15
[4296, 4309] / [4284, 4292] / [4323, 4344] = 2.6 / 1.01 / 0.98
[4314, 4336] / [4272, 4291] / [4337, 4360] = 0.9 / 0.974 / 1.08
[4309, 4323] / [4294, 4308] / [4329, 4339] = -1.1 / 0.8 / 1.01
